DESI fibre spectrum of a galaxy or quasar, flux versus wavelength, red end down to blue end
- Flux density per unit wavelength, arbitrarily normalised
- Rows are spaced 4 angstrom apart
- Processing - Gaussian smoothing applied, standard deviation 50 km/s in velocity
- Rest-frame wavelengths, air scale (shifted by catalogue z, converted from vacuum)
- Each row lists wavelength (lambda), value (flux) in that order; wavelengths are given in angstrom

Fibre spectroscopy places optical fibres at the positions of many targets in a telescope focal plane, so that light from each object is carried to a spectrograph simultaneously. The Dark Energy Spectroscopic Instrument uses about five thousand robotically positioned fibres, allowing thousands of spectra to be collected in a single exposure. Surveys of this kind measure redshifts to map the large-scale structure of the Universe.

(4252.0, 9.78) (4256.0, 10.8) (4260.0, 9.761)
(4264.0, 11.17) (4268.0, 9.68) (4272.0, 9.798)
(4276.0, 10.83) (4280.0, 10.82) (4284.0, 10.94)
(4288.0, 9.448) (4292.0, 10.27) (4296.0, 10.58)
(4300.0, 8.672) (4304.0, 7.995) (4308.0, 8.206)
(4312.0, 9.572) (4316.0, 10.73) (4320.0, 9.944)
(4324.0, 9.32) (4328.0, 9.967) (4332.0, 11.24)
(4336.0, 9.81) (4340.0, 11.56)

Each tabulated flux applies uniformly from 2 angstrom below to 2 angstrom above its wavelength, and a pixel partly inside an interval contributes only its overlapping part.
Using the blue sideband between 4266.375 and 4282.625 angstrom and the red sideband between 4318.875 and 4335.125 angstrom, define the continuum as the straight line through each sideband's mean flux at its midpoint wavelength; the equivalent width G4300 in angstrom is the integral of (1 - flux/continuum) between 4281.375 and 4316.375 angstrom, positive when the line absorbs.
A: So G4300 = 2.23 angstrom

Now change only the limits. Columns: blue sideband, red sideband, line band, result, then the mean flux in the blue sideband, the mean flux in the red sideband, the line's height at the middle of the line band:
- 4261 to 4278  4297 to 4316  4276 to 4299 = -1.7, 10.3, 8.94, 9.65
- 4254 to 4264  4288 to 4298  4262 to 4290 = -0.1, 10.5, 10.2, 10.3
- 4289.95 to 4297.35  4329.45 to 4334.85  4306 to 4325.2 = 2.0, 10.4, 10.9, 10.7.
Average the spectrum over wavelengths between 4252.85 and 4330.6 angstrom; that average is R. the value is 9.93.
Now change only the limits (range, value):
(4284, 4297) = 10.2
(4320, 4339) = 10.1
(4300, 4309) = 8.22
